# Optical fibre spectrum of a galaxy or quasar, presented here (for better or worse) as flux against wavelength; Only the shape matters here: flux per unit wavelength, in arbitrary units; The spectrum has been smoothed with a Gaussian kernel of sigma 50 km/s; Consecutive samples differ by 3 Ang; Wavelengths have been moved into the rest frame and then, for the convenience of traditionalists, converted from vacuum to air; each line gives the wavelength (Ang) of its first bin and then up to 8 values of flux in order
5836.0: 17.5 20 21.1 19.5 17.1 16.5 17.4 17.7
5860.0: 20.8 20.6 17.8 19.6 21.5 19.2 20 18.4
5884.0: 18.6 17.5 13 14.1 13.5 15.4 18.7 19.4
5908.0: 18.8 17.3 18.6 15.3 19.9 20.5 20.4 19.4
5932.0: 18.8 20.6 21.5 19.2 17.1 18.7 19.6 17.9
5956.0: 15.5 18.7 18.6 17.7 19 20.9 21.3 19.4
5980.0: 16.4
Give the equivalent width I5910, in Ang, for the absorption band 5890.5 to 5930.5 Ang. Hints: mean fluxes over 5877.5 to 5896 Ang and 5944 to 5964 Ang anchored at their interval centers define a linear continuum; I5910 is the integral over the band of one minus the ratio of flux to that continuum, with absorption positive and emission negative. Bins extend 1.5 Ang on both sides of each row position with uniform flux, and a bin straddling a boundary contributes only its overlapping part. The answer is -1.4 Ang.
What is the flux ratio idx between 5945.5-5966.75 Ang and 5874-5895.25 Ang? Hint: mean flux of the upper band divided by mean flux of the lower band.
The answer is 1.1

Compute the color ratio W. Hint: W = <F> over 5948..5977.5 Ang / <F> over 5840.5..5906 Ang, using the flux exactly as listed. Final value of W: 1.04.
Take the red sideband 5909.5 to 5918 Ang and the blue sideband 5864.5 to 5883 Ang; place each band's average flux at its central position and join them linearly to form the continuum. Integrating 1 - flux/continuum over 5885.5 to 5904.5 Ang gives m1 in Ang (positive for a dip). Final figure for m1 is 2.7 Ang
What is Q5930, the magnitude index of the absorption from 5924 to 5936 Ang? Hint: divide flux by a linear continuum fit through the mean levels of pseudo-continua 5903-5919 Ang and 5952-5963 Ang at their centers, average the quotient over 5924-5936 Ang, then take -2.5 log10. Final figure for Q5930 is -0.11 mag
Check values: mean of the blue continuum 18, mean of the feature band 19.8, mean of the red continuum 17.6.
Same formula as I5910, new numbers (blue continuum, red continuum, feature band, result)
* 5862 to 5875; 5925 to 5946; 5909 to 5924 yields 1.0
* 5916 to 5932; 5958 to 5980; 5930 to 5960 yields 0.7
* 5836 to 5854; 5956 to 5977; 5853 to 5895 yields 1.0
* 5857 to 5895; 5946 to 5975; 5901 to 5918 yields 0.4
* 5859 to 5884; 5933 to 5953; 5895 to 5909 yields 1.6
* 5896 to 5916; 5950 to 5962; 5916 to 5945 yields -2.7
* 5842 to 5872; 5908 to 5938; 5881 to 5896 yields 2.5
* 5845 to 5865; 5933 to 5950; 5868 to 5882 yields -0.9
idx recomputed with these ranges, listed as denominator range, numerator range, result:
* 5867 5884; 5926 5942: 1.02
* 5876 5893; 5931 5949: 1.12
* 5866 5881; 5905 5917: 0.92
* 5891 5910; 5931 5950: 1.17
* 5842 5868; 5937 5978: 1.02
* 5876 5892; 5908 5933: 1.08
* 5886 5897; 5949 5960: 1.23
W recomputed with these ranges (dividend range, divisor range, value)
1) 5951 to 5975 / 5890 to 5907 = 1.17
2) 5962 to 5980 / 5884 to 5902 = 1.26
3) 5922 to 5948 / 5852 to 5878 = 1.01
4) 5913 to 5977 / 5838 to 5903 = 1.05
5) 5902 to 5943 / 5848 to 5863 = 1.05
